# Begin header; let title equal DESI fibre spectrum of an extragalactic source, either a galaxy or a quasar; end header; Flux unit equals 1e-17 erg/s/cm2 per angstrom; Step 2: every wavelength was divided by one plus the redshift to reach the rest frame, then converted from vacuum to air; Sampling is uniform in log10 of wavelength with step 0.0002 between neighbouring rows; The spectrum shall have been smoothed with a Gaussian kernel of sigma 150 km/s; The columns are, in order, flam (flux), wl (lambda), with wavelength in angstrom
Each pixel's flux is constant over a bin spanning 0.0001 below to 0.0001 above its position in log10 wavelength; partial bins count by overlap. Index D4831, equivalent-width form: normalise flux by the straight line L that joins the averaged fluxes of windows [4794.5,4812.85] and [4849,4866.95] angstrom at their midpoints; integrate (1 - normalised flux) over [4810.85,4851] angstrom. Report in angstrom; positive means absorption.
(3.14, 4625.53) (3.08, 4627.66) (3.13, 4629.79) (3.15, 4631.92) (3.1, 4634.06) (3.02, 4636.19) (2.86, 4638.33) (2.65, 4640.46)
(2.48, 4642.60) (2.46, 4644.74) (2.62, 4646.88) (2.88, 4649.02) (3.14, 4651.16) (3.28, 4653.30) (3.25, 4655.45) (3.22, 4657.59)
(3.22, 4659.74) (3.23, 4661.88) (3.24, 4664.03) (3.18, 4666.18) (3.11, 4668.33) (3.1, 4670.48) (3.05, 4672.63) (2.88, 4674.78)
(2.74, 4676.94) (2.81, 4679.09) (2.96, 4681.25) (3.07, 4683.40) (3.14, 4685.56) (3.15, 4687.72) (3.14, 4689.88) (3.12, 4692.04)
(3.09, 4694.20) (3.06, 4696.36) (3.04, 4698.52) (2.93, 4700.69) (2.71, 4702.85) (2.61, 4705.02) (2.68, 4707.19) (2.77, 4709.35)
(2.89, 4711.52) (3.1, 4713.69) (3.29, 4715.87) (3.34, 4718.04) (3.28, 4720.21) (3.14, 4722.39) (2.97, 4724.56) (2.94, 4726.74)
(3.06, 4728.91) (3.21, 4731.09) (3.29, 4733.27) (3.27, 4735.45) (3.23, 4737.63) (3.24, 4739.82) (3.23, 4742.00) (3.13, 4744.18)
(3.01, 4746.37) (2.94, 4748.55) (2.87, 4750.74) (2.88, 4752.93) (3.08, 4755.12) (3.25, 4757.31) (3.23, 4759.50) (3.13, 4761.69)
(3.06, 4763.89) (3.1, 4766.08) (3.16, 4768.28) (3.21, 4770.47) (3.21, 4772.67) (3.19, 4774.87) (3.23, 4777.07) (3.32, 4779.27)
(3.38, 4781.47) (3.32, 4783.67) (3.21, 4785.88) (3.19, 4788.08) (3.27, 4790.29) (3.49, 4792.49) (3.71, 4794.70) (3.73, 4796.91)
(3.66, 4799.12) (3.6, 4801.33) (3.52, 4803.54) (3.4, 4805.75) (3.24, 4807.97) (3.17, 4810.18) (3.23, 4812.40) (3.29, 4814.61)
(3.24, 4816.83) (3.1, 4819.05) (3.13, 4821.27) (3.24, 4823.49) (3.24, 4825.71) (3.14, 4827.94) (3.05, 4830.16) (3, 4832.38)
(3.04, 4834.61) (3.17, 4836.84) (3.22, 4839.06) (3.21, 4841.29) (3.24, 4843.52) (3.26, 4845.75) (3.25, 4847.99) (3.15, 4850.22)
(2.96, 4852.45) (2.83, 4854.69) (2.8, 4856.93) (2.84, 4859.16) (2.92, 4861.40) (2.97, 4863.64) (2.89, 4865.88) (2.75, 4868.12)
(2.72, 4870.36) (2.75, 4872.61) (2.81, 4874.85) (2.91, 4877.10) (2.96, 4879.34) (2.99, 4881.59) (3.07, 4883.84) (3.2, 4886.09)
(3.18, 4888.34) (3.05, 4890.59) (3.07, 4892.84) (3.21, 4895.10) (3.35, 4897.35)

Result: 0.2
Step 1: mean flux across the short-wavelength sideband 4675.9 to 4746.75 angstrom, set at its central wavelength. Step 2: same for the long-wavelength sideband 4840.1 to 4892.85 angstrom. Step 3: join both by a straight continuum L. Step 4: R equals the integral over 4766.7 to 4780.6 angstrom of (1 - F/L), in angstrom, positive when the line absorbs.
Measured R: -0.9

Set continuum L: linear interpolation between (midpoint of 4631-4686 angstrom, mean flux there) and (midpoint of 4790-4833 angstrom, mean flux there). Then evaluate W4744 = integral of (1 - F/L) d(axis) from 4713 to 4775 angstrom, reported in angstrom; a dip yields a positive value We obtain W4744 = 0.8 angstrom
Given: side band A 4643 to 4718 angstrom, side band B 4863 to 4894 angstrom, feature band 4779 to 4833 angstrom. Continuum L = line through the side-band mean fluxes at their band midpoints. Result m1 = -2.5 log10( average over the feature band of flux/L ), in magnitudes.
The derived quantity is -0.12 mag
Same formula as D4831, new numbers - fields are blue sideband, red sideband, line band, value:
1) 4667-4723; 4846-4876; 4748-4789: -2.7 angstrom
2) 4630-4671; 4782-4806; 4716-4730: 0.5 angstrom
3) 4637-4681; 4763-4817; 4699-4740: 1.2 angstrom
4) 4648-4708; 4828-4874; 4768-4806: -4.6 angstrom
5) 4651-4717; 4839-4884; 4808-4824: -1.2 angstrom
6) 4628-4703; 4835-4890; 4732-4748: -1.0 angstrom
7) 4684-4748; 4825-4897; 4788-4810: -3.1 angstrom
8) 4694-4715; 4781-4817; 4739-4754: 0.3 angstrom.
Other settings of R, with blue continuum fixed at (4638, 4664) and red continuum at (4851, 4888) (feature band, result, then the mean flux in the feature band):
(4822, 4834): -0.9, 3.13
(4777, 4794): -2.3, 3.32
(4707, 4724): -0.8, 3.08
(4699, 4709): 0.6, 2.75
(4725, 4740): -1.2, 3.16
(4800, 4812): -1.9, 3.38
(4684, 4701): -0.8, 3.09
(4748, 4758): -0.2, 3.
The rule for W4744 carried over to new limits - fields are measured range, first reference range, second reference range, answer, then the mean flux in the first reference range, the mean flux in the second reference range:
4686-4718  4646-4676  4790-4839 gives 1.71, 3.1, 3.3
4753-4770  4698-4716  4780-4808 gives 0.51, 2.86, 3.45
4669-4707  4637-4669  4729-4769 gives 0.83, 2.99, 3.13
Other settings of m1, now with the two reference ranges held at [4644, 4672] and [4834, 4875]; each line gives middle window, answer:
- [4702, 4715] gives 0.094 mag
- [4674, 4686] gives 0.053 mag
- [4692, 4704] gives 0.029 mag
